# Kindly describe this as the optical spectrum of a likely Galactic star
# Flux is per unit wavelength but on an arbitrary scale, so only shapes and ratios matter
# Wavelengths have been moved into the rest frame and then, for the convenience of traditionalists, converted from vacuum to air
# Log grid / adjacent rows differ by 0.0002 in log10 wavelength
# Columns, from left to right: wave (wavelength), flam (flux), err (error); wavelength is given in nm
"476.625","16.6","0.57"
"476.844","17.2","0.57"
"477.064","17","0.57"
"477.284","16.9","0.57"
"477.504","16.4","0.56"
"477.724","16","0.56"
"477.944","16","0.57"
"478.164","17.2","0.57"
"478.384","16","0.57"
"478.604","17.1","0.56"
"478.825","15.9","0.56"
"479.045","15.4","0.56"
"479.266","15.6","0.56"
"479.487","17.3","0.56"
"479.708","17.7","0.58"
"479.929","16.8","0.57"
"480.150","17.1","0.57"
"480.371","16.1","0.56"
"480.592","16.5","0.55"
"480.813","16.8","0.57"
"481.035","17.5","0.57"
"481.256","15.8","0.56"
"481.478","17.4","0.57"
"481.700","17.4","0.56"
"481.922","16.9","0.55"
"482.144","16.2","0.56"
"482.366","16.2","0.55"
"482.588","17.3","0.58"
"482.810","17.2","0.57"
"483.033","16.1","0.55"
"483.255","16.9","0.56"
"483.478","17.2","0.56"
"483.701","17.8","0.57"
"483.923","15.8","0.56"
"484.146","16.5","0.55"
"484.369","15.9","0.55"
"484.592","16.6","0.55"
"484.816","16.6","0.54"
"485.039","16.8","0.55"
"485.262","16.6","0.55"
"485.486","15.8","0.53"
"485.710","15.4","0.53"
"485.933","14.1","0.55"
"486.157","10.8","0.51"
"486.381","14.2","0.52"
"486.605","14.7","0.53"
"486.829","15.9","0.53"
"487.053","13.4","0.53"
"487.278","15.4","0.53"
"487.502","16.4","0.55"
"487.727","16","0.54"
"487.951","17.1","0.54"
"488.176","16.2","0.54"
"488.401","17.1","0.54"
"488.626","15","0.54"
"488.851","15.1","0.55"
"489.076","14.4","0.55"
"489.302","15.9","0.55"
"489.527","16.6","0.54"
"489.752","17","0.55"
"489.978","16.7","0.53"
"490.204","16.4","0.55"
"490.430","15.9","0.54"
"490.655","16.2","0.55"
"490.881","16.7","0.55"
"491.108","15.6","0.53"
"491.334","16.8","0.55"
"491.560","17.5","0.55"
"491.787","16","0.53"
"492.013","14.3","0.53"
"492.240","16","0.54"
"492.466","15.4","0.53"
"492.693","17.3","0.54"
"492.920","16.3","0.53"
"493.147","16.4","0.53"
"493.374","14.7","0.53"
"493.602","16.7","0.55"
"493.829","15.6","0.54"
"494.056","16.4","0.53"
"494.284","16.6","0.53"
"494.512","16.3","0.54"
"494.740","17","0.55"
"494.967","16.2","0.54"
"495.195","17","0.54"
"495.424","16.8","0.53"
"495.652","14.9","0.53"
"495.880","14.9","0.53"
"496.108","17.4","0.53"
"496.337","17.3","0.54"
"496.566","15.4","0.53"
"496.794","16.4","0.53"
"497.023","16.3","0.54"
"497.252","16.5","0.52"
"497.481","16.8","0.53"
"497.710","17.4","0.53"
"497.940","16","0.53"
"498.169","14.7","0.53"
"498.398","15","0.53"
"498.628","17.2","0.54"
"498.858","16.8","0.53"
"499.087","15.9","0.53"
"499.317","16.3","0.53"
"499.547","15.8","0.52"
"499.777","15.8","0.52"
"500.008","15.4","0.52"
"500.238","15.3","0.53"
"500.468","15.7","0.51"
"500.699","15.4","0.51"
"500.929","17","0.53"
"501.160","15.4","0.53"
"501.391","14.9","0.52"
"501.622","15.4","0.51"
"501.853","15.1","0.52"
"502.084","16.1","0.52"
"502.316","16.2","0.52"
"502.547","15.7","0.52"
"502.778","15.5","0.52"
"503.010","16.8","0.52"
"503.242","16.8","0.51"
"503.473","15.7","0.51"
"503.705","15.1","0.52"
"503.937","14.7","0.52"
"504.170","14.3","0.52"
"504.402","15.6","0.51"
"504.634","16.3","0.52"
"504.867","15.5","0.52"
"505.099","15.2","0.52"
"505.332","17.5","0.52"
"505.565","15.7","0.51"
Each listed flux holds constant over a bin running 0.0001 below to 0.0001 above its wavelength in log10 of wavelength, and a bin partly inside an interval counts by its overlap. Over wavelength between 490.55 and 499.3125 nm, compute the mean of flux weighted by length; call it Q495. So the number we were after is 16.2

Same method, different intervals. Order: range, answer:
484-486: 16.1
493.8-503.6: 16.1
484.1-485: 16.4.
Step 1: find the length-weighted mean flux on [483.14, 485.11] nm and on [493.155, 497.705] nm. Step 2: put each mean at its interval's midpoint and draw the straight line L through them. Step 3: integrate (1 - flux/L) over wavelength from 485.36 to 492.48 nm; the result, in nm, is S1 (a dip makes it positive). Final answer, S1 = 0.381 nm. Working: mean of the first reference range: 16.7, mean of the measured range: 15.6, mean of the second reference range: 16.3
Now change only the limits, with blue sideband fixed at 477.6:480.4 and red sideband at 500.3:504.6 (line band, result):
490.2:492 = -0.02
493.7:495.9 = -0.04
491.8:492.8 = 0.02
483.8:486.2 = 0.09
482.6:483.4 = -0.02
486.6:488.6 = 0.04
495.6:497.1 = -0.03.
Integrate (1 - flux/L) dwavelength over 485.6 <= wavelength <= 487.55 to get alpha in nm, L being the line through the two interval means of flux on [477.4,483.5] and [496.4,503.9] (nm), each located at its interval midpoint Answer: 0.24 nm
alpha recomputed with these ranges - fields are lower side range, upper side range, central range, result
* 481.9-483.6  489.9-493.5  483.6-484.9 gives 0.01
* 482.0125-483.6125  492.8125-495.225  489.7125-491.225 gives 0.01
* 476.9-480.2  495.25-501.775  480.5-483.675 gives -0.07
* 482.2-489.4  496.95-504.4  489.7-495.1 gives -0.14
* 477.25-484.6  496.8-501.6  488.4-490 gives 0.05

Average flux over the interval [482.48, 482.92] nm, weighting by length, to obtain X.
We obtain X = 17.3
